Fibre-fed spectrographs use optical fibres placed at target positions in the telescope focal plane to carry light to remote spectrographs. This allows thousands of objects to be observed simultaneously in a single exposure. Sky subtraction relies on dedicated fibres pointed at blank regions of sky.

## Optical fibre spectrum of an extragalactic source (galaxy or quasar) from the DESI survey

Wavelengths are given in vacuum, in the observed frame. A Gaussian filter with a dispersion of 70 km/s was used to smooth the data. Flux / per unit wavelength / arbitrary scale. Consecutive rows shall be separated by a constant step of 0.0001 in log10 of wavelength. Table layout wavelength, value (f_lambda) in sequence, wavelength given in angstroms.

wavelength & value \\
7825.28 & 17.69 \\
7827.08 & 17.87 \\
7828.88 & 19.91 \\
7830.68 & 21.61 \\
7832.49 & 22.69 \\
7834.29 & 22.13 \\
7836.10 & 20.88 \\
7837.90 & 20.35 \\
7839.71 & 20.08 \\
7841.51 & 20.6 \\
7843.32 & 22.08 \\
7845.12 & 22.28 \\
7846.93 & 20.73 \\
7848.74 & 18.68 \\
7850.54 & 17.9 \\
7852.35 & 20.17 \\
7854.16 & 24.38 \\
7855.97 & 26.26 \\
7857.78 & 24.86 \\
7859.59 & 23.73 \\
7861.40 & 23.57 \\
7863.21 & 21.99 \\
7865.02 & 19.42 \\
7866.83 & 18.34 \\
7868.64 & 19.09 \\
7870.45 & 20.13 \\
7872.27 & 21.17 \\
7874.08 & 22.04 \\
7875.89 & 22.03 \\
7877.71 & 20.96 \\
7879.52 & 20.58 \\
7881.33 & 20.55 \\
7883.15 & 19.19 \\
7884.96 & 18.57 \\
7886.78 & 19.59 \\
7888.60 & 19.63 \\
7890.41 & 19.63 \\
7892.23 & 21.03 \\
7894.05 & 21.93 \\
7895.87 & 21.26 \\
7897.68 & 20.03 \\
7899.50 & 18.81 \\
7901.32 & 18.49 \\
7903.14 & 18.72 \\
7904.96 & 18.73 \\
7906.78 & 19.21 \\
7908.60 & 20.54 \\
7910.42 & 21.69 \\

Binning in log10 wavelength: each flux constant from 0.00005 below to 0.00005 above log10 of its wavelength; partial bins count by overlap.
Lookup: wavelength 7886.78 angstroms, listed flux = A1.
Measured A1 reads 19.59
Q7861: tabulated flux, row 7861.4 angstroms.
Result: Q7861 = 23.57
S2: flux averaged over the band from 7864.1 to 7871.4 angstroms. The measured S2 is 19.3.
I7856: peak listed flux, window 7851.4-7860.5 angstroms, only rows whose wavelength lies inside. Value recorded 26.26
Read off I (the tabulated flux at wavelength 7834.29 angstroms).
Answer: 22.13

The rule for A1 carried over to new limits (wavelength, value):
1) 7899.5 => 18.81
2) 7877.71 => 20.96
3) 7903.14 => 18.72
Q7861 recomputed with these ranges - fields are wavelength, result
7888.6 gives 19.63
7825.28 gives 17.69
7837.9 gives 20.35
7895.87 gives 21.26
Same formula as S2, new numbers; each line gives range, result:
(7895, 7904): 19.5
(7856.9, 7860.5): 24.3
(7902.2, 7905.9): 18.7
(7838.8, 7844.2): 20.9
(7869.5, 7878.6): 21.2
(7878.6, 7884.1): 20.1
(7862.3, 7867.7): 19.9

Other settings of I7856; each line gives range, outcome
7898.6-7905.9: 18.81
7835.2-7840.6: 20.88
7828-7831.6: 21.61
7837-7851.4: 22.28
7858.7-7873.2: 23.73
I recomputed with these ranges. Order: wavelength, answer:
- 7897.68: 20.03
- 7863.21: 21.99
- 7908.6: 20.54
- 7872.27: 21.17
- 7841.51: 20.6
